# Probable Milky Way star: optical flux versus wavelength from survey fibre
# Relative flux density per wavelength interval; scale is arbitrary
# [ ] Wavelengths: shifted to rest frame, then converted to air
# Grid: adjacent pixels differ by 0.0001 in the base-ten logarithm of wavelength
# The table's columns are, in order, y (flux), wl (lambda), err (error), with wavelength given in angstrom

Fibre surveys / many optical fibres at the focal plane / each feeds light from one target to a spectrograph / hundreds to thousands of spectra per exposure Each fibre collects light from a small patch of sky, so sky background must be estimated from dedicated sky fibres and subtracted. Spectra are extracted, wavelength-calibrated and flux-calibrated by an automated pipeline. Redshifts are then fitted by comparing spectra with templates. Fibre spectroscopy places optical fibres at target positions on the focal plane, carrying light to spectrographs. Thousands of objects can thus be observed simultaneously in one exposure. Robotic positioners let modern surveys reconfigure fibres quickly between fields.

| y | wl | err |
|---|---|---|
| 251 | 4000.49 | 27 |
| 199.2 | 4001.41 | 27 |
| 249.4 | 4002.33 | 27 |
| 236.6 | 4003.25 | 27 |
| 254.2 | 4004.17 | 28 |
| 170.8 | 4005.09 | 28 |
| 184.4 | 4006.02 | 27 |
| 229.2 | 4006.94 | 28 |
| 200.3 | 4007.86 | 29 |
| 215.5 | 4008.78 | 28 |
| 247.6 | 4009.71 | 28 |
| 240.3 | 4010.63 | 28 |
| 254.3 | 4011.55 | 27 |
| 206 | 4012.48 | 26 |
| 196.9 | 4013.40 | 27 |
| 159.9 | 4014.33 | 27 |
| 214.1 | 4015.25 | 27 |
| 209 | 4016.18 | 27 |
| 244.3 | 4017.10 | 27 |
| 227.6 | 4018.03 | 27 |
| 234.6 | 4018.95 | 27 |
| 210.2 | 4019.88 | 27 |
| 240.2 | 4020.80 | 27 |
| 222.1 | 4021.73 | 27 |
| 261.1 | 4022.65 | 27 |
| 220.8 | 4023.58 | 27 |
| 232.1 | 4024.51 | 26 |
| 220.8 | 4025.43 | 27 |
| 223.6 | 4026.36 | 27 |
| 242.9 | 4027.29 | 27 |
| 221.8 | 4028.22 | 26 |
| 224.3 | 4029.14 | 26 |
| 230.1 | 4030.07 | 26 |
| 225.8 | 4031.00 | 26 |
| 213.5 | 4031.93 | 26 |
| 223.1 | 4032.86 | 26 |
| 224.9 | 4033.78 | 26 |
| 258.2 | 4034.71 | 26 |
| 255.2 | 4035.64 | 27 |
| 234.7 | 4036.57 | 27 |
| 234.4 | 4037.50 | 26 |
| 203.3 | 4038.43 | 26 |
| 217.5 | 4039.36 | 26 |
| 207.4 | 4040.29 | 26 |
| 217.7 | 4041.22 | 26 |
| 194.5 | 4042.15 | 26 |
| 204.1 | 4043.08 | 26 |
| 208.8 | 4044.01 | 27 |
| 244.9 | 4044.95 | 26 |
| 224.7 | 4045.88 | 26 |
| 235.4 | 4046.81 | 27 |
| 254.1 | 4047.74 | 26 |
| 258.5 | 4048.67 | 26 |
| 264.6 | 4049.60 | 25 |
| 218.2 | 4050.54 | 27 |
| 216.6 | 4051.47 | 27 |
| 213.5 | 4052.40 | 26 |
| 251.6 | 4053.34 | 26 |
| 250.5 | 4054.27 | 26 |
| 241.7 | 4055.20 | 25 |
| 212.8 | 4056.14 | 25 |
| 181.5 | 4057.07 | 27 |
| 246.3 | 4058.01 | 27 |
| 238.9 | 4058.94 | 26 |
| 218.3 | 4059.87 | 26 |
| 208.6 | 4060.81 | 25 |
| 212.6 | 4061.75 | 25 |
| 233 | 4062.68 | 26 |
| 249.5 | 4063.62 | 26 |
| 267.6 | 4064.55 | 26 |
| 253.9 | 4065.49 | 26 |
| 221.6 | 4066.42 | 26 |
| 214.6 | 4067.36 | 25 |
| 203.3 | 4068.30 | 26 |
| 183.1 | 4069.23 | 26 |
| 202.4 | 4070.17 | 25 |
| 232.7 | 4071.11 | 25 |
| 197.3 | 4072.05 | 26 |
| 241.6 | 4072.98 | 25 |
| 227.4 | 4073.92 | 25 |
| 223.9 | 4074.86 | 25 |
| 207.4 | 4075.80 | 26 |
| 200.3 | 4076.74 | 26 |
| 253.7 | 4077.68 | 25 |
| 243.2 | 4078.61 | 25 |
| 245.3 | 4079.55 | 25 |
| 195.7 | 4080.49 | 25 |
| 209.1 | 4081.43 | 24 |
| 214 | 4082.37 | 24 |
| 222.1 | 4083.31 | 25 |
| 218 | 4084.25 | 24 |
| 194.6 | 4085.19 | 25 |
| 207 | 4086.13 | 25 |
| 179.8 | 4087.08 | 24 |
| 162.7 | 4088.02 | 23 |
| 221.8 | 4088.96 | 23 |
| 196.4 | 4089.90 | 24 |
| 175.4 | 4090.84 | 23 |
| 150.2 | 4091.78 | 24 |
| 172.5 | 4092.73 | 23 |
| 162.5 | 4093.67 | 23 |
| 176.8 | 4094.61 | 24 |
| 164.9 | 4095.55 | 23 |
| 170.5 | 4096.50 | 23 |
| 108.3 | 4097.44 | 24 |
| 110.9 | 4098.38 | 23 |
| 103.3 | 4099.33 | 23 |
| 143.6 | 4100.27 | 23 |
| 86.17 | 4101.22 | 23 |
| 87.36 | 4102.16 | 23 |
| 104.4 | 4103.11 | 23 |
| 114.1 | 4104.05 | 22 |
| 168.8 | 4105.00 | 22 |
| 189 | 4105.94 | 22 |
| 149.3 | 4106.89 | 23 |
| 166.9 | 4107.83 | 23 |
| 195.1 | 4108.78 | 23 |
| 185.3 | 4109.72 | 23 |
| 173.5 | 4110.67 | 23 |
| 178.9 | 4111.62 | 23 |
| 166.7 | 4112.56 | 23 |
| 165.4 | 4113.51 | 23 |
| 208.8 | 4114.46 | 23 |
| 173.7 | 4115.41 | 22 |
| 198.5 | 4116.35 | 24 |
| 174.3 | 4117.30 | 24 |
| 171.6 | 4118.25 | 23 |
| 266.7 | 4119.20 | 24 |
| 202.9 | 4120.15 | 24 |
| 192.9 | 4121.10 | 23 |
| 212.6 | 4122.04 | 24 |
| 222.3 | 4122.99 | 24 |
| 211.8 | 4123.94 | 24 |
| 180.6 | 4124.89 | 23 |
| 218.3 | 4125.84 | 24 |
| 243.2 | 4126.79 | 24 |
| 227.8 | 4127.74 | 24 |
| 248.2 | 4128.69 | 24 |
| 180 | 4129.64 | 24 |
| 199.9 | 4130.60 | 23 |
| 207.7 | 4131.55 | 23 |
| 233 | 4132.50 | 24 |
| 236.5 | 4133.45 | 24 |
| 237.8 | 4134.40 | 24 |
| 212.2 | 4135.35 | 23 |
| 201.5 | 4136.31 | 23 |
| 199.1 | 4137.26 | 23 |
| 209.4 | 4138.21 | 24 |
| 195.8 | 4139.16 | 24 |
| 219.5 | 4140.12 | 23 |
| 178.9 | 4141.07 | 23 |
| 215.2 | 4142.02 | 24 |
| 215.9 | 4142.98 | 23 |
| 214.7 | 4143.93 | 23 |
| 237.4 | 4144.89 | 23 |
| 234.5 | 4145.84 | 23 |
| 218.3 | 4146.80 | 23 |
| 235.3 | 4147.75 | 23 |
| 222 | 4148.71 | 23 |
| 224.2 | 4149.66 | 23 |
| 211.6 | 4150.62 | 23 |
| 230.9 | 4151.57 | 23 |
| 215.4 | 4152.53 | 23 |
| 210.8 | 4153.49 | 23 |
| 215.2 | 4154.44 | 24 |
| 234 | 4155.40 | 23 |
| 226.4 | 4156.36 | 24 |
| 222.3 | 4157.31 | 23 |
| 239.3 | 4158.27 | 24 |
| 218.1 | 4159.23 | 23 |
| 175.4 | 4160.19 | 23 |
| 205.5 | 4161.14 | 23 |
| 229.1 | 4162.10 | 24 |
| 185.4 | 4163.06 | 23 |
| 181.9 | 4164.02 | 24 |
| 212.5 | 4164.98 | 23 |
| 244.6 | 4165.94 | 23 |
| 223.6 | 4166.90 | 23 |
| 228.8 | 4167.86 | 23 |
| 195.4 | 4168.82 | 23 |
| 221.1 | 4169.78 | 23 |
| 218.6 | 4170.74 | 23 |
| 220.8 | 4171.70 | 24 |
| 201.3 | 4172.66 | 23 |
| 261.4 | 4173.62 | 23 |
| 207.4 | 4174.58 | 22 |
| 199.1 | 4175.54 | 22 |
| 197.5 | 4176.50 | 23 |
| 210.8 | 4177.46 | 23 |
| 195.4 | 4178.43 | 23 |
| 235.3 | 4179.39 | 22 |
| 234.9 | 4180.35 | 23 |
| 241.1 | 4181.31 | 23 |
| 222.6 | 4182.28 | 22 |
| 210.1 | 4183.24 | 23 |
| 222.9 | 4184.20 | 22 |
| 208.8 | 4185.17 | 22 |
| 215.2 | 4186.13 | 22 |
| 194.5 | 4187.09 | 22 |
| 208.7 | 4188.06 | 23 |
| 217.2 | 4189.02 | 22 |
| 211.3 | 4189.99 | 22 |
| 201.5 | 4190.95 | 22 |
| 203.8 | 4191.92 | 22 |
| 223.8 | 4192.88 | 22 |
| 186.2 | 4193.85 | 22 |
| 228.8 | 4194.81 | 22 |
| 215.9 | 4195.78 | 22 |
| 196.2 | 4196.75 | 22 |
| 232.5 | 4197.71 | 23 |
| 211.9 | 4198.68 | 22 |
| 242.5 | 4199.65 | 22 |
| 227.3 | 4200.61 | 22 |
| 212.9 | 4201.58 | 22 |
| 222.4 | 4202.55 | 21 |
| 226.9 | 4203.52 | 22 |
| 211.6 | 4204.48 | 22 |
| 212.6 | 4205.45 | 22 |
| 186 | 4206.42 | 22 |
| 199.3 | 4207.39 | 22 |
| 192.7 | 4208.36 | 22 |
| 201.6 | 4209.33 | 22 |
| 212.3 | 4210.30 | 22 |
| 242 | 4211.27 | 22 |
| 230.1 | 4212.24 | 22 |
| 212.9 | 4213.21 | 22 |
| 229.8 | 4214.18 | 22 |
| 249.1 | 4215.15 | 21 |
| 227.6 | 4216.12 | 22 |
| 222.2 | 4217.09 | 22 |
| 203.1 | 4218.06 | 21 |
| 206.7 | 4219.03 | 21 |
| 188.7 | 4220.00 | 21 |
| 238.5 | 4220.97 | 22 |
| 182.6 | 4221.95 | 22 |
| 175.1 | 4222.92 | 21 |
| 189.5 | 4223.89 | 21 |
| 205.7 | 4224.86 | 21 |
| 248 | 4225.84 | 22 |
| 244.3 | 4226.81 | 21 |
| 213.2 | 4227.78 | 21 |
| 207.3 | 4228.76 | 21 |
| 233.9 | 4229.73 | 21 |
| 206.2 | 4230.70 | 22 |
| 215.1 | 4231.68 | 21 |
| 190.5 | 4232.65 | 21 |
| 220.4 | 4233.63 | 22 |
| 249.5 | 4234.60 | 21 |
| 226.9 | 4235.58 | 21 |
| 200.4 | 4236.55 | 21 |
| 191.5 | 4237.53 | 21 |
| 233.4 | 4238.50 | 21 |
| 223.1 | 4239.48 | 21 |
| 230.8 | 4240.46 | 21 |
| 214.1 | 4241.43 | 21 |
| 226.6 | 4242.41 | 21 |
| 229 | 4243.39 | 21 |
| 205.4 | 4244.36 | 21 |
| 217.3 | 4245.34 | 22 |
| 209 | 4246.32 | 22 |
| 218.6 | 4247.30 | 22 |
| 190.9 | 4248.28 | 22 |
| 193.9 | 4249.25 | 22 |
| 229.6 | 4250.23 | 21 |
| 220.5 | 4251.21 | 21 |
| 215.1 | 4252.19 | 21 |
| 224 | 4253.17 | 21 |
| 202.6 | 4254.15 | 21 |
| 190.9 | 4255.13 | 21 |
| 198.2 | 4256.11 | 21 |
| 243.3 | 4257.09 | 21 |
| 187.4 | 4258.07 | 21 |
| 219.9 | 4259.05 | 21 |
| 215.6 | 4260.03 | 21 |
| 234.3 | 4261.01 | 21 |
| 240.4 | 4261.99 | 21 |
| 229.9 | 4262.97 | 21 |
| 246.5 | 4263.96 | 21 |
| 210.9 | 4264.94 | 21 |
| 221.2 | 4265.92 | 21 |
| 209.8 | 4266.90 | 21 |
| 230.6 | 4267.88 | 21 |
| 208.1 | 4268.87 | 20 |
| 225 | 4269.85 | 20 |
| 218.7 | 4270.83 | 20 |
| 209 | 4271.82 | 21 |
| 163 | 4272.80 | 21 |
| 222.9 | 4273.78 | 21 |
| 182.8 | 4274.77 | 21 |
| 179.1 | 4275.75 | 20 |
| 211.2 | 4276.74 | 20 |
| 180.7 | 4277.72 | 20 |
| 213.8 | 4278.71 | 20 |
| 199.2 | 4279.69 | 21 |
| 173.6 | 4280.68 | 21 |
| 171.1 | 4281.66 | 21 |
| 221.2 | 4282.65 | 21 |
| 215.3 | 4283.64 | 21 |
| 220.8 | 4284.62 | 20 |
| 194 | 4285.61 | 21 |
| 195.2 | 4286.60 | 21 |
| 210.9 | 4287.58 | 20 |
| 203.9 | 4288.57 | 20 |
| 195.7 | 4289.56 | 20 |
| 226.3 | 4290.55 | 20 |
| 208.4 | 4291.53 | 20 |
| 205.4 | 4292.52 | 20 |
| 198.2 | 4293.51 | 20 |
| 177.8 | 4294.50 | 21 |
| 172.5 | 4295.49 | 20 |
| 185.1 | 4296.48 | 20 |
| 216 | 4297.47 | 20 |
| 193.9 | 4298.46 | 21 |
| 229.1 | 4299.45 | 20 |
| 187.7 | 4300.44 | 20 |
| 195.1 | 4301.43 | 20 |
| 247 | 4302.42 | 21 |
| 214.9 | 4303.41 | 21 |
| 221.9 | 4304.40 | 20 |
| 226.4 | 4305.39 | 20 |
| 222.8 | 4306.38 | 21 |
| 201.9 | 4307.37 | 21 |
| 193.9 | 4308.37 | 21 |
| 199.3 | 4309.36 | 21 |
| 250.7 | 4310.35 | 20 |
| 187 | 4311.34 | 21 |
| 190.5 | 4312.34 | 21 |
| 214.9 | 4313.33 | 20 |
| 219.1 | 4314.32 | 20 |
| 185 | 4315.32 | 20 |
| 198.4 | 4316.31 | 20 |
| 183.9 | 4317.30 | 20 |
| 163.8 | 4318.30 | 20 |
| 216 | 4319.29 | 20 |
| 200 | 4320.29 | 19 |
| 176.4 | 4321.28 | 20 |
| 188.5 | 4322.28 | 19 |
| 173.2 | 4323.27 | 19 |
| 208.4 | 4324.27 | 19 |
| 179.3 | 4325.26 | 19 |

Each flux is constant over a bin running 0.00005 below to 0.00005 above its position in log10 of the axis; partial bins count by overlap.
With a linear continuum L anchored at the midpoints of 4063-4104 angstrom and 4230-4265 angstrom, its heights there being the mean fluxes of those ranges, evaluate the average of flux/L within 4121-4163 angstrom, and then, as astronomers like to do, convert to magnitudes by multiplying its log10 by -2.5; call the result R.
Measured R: -0.087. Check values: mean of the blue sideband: 190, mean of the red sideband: 217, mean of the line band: 216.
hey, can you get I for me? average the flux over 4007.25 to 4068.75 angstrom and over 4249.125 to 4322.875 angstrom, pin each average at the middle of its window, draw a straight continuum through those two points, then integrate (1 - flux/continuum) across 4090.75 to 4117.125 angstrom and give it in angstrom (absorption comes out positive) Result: 7.86 angstrom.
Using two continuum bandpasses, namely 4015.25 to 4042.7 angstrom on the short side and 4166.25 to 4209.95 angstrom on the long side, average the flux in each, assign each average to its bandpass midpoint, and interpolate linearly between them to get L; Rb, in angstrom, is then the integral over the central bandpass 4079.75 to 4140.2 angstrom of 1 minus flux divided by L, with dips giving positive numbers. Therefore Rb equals 9.47 angstrom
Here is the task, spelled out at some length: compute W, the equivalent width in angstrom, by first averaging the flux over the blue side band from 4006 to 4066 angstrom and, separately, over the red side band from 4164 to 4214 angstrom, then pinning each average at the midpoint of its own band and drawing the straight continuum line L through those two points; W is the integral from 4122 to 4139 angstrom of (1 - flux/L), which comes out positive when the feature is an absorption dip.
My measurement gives 0.3 angstrom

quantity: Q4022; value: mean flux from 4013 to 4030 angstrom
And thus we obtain 223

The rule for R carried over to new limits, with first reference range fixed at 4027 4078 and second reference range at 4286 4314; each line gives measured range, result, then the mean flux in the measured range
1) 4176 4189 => 0.002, 215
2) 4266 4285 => 0.026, 203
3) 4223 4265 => -0.032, 217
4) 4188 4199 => 0.016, 212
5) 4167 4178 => 0.008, 215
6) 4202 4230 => -0.006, 214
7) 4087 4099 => 0.331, 164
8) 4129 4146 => 0.034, 213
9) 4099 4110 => 0.493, 141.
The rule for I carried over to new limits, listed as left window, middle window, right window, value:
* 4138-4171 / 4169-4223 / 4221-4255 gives 0.1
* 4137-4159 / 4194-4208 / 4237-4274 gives 0.1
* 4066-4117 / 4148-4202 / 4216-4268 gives -4.1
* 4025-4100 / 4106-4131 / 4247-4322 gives 1.8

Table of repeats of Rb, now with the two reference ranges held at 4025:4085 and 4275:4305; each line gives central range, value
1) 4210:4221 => -0.62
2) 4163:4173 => 0.04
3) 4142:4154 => -0.33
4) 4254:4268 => -0.95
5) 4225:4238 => -0.67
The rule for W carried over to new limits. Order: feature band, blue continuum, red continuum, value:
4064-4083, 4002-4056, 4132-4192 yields 0.1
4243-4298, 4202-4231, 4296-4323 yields 0.1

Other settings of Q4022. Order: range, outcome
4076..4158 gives 195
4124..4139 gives 215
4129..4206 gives 216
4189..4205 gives 216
